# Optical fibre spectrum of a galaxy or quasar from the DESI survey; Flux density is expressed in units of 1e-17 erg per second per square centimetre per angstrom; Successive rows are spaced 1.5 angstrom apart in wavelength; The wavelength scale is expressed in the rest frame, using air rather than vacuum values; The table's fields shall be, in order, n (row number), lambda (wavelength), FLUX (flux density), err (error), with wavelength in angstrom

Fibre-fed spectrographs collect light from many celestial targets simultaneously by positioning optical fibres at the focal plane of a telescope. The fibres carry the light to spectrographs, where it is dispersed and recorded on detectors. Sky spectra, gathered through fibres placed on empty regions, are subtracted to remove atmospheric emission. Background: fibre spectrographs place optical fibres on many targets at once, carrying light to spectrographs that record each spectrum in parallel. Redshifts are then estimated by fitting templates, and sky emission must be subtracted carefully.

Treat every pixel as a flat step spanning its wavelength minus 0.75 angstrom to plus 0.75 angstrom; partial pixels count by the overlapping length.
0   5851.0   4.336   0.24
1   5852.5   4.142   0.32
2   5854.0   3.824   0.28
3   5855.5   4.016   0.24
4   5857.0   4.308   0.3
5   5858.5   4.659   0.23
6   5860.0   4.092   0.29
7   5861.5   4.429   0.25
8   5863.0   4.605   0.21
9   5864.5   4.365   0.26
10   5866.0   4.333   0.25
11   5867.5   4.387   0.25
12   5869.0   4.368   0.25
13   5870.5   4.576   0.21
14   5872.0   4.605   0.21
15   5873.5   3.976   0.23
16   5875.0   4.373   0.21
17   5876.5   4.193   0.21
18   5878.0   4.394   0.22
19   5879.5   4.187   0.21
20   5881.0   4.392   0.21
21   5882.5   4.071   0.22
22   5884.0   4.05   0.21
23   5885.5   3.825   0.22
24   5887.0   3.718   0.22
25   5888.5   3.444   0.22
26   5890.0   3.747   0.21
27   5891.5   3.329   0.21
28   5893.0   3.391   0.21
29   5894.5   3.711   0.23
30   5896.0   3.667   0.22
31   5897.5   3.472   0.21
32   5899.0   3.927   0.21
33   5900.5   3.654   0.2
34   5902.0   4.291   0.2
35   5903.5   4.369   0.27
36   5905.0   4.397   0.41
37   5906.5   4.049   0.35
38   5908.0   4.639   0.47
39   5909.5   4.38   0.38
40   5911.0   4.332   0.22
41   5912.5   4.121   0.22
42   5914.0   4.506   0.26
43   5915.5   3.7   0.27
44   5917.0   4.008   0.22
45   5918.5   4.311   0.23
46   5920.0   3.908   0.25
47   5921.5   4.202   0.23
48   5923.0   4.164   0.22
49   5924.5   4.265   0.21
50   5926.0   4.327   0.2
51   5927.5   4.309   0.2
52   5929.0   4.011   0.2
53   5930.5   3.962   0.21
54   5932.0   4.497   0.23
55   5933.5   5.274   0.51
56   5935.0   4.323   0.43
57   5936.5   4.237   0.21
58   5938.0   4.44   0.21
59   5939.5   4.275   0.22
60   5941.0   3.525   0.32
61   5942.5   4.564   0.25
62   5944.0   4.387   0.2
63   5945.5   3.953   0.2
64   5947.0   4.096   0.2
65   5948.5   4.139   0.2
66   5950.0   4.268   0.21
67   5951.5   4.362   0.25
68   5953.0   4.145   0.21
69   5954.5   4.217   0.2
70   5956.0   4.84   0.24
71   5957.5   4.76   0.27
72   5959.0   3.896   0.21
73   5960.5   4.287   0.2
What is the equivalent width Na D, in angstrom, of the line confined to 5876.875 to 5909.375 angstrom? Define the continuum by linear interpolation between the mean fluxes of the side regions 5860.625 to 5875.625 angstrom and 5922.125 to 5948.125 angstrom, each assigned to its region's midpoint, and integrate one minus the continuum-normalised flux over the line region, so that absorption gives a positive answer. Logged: 3.0 angstrom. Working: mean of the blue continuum 4.4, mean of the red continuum 4.27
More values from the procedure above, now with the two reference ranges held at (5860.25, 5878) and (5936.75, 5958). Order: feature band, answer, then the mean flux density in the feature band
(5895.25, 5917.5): 1.2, 4.1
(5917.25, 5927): 0.3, 4.19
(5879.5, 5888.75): 0.8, 3.96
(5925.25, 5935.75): -0.2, 4.39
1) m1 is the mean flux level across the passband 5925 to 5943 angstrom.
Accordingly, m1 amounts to 4.31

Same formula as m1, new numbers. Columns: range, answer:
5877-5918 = 3.99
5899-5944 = 4.24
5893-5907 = 3.92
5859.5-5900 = 4.06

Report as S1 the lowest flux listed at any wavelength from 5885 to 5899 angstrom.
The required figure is 3.329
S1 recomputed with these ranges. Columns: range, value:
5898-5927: 3.654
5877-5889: 3.444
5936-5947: 3.525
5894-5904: 3.472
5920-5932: 3.908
